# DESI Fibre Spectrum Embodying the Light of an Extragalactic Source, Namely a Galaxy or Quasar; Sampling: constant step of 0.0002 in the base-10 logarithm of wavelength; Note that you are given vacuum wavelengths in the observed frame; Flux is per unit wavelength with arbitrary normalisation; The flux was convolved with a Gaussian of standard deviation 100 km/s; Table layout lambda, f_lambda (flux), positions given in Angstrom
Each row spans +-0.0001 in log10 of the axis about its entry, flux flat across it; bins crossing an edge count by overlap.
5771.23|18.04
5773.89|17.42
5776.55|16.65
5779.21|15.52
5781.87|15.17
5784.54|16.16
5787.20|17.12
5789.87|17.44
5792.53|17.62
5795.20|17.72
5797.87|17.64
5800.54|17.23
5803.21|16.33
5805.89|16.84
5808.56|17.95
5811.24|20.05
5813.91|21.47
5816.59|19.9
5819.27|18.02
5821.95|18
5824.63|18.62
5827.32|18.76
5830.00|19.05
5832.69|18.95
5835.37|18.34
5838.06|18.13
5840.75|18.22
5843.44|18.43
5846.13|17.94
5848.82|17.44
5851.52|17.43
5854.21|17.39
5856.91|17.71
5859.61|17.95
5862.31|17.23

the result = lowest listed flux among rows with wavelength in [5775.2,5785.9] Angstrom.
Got 15.17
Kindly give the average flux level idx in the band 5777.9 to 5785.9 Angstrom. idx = 15.6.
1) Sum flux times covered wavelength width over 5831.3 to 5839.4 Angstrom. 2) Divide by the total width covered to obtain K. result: 18.5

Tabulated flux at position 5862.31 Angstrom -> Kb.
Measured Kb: 17.23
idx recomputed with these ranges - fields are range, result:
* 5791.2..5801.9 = 17.6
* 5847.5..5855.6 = 17.4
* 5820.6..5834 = 18.7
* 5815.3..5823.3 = 18.6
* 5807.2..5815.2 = 19.8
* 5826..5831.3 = 18.9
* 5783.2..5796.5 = 17.2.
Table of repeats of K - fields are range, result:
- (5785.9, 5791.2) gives 17.3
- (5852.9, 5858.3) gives 17.5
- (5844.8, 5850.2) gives 17.7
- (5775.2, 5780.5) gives 16.1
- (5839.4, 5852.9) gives 17.9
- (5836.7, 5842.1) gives 18.2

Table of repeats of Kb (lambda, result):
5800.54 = 17.23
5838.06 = 18.13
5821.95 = 18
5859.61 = 17.95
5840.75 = 18.22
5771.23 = 18.04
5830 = 19.05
